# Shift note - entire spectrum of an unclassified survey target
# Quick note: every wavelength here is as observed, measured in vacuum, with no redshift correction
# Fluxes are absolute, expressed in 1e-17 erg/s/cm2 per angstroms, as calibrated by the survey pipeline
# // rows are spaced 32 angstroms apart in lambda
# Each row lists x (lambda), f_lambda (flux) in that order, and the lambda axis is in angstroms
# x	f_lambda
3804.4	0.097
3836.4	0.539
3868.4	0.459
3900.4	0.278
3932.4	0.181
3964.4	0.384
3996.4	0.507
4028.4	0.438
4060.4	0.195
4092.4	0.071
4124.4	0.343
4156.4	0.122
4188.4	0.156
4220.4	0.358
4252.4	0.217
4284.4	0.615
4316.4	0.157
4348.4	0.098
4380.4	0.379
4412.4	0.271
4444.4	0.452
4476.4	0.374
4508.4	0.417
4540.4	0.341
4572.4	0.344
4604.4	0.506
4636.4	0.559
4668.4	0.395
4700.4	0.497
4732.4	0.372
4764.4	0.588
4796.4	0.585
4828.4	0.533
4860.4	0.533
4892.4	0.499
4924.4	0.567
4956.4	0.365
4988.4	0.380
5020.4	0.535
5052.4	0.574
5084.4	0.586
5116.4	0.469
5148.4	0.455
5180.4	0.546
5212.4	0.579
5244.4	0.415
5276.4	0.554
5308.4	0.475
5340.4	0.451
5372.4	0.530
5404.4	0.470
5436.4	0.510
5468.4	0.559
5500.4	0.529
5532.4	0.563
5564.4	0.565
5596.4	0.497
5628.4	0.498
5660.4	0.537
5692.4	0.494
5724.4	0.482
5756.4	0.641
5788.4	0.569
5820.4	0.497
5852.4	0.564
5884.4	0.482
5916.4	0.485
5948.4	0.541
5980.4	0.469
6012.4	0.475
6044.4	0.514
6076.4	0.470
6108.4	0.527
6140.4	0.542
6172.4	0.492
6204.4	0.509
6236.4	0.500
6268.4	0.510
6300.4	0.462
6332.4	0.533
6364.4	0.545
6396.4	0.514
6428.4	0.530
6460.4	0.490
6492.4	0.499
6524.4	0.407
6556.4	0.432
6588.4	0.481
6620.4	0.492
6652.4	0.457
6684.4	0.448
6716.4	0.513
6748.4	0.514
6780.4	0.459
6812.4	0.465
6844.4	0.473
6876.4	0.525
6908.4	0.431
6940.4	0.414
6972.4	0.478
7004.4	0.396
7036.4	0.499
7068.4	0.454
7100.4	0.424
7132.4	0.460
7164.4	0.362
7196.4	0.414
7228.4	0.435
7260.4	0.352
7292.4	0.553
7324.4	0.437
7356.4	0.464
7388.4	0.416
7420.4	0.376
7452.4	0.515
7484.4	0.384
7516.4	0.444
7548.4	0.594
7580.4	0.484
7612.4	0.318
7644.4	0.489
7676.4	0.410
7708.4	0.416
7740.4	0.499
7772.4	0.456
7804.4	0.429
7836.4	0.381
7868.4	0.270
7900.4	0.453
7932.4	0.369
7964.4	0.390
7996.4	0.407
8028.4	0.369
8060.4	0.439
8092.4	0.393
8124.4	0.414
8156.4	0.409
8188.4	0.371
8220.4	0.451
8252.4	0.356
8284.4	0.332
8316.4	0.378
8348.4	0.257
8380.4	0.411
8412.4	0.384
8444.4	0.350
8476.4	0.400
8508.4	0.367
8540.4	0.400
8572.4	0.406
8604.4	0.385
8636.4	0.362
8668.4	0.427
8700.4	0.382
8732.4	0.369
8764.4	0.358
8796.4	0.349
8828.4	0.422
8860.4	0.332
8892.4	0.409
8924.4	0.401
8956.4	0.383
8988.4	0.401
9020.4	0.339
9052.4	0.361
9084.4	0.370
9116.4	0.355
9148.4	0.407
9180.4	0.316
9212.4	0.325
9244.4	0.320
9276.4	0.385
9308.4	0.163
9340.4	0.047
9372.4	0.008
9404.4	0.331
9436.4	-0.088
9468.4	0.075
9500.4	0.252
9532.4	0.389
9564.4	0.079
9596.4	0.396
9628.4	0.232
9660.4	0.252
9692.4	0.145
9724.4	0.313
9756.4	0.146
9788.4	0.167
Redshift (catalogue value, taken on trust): 0.150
